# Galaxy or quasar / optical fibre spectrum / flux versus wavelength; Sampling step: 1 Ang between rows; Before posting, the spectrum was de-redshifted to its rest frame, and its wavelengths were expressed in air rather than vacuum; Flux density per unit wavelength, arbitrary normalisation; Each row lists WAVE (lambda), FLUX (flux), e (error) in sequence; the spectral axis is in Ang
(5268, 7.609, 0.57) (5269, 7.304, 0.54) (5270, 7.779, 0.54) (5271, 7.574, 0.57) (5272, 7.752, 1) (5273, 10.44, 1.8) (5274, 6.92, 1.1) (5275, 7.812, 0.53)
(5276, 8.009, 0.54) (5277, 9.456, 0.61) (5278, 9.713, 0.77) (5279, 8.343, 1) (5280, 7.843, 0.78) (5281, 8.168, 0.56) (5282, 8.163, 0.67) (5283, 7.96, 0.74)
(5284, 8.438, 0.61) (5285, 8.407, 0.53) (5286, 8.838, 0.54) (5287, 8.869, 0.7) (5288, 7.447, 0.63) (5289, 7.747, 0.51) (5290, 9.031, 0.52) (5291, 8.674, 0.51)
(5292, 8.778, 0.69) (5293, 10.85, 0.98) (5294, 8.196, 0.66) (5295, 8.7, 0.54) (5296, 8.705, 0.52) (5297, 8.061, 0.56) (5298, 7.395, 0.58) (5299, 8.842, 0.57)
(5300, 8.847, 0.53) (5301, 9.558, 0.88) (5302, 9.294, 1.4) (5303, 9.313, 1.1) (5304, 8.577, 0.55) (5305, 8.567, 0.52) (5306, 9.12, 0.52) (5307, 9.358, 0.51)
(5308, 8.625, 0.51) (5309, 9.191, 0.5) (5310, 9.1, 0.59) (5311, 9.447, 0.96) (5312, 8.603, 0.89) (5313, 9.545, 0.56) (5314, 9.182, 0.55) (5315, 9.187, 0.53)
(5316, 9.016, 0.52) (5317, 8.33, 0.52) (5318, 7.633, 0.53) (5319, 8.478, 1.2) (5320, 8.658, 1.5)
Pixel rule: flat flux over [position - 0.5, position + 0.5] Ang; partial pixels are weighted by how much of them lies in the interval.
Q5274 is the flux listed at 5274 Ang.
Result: 6.92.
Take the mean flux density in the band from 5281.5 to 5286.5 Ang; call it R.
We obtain 8.36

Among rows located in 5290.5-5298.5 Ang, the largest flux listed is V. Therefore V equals 10.85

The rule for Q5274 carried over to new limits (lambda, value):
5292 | 8.778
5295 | 8.7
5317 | 8.33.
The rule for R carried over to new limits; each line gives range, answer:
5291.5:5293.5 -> 9.81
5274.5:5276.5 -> 7.91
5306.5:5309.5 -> 9.06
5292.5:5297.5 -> 8.9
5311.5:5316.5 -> 9.11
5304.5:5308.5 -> 8.92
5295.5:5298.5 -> 8.05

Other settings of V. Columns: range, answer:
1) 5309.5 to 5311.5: 9.447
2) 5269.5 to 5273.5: 10.44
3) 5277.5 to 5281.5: 9.713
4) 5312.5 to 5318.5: 9.545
